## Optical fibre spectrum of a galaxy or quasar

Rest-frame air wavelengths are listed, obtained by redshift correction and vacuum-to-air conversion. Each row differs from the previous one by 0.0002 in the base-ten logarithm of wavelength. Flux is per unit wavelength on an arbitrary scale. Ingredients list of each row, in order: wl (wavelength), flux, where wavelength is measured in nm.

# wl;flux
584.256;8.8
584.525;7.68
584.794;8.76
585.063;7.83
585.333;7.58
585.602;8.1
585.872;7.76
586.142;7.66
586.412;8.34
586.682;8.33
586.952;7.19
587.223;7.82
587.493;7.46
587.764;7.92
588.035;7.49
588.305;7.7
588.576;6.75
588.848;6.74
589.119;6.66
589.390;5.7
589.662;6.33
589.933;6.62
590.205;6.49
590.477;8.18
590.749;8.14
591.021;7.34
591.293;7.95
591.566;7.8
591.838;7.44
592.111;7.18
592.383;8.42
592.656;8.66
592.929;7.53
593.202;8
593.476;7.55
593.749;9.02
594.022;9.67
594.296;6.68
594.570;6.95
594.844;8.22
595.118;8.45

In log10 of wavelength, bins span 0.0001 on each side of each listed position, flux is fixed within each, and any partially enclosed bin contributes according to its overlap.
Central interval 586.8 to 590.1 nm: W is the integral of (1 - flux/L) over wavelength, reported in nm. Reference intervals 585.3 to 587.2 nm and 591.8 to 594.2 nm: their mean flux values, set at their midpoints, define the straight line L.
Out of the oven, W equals 0.38 nm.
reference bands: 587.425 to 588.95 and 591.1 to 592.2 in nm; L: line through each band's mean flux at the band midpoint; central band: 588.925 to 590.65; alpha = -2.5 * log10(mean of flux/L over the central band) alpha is 0.117 mag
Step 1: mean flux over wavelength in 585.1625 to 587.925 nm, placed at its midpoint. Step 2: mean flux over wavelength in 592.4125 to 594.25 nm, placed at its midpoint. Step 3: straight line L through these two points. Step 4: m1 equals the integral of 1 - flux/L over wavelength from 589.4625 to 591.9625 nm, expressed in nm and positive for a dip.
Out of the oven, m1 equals 0.25 nm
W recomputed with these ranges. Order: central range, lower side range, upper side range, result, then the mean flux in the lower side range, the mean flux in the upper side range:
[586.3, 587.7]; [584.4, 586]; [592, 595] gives 0.02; 7.96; 8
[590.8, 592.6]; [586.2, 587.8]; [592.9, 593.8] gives 0.04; 7.83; 7.99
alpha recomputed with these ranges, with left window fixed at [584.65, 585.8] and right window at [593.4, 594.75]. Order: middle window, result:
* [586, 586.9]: 0.00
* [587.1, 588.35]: 0.05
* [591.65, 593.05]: 0.02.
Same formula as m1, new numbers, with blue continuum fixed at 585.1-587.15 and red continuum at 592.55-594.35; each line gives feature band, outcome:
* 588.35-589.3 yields 0.145 nm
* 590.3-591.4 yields 0.032 nm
